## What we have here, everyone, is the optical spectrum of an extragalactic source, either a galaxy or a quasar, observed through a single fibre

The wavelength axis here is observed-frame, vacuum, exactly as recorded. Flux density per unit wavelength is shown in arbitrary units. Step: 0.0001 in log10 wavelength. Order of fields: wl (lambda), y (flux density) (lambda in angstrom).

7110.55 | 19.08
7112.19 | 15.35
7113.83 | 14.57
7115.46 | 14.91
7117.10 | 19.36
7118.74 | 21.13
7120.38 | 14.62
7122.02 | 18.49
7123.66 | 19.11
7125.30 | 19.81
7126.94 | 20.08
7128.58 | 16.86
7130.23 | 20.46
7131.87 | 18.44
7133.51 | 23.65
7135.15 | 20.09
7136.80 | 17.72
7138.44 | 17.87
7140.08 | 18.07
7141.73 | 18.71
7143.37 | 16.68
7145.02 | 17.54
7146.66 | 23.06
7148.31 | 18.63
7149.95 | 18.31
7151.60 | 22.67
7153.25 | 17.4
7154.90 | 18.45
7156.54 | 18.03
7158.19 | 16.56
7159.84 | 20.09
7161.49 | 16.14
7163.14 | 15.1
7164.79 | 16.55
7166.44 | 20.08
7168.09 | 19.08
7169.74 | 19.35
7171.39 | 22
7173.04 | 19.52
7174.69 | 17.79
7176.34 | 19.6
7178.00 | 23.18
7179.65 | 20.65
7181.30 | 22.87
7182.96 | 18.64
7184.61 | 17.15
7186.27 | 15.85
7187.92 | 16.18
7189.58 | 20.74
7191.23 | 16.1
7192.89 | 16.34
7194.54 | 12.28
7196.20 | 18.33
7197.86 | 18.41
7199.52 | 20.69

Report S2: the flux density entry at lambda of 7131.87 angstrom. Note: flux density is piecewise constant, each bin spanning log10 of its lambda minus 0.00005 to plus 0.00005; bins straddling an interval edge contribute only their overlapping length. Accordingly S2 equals 18.44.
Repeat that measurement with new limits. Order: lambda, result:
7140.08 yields 18.07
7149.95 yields 18.31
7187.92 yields 16.18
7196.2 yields 18.33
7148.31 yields 18.63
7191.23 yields 16.1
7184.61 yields 17.15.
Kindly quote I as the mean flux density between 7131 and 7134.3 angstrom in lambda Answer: 21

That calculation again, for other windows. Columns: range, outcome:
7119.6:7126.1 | 18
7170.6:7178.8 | 20.4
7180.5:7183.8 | 20.7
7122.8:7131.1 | 19.2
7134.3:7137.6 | 18.9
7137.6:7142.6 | 18.2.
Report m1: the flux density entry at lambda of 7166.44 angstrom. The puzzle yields 20.08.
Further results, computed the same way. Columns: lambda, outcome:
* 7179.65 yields 20.65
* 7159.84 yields 20.09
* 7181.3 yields 22.87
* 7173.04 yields 19.52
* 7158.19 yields 16.56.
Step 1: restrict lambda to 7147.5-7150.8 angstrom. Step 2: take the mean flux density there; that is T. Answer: 18.5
